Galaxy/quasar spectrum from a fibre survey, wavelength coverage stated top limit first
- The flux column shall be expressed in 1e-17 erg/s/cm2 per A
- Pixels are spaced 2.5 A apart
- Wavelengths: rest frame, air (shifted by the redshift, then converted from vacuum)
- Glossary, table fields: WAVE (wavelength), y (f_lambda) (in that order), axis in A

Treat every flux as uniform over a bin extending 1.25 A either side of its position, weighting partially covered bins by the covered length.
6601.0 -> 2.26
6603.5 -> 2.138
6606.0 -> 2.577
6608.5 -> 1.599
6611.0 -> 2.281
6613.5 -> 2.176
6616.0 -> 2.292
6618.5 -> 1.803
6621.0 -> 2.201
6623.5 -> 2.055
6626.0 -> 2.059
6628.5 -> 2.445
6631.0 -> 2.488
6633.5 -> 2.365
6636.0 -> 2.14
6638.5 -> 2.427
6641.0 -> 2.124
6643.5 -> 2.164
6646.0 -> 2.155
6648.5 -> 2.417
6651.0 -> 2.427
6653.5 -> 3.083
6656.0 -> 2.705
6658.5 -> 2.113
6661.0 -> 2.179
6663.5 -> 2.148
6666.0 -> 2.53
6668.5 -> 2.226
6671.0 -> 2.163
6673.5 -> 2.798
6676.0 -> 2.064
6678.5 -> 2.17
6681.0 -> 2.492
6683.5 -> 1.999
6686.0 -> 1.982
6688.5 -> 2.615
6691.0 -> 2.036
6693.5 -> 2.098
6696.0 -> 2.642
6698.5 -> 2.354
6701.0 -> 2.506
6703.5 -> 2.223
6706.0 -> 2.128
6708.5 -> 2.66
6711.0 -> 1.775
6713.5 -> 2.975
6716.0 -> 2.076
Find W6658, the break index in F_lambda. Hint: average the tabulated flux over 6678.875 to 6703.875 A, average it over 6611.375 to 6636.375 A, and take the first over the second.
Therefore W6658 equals 1.04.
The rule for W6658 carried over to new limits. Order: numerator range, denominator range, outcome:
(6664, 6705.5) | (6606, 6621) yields 1.10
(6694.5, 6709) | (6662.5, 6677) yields 1.03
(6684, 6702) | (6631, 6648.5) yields 1.02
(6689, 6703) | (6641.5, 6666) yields 0.98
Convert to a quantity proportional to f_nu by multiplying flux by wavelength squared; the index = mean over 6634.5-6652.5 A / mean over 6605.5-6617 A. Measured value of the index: 1.07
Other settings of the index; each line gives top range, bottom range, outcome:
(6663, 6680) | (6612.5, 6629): 1.10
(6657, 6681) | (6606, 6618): 1.09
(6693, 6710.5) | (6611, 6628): 1.14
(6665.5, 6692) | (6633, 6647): 1.04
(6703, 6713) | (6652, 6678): 0.95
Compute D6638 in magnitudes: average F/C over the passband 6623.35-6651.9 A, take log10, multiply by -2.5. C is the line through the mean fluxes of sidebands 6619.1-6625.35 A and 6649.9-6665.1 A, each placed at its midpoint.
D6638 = -0.02 mag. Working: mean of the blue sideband 2.09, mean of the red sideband 2.44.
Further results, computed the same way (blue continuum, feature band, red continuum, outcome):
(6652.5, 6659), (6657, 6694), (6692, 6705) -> 0.13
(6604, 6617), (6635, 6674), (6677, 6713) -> -0.06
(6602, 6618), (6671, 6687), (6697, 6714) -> 0.02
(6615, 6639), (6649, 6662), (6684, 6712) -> -0.12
